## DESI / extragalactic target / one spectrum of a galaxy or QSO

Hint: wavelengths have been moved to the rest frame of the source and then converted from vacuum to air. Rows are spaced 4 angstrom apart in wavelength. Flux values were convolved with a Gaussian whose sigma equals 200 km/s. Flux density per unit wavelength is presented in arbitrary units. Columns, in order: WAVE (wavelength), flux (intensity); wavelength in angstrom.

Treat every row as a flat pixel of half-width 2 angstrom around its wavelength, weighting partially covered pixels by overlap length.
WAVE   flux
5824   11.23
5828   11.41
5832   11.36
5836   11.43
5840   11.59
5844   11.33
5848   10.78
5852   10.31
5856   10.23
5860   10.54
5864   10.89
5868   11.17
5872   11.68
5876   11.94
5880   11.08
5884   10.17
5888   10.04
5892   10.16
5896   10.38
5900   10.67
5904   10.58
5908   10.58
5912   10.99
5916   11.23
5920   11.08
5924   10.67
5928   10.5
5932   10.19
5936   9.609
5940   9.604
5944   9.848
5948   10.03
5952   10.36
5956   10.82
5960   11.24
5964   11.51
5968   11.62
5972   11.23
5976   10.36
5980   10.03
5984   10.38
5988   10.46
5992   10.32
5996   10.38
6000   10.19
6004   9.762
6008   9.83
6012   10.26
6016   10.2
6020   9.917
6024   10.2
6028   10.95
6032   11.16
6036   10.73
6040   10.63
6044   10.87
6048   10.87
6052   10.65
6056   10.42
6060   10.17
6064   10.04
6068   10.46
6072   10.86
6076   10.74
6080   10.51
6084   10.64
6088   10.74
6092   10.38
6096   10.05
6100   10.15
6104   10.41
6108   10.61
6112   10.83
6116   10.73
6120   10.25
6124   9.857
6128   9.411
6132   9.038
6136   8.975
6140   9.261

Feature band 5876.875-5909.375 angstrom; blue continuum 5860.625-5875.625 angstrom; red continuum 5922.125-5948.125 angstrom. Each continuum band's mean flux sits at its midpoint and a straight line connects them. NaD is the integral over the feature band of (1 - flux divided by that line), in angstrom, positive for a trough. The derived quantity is 0.9 angstrom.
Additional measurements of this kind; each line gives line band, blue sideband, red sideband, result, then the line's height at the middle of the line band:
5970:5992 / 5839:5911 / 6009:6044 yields 0.2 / 10.6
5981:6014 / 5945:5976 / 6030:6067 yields 1.8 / 10.8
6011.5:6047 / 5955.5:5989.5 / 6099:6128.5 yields 0.3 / 10.6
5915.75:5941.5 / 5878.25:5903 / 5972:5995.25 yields 0.1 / 10.4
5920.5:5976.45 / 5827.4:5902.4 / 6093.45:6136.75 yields 0.3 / 10.6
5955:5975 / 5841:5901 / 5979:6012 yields -1.8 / 10.3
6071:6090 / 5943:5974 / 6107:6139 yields -1.0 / 10.2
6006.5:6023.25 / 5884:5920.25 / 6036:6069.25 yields 0.8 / 10.5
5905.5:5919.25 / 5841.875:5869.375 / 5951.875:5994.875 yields -0.2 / 10.8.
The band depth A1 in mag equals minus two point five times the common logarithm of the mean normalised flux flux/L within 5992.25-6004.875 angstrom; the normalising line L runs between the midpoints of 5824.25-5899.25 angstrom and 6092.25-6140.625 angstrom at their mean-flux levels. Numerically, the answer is 0.027 mag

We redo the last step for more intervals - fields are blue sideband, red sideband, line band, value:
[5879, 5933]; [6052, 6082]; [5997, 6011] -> 0.057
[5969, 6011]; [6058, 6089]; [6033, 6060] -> -0.023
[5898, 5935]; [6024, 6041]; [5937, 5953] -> 0.085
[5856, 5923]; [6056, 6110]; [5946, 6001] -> 0.000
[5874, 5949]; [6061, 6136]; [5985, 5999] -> 0.003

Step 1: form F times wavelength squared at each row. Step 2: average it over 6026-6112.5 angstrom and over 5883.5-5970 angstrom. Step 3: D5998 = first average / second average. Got 1.1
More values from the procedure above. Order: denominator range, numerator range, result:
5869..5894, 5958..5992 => 1.03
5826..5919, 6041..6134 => 1.02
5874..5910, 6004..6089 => 1.04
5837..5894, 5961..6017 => 1.01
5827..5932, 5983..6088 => 1.01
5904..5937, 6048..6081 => 1.04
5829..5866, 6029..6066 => 1.04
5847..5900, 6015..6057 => 1.05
